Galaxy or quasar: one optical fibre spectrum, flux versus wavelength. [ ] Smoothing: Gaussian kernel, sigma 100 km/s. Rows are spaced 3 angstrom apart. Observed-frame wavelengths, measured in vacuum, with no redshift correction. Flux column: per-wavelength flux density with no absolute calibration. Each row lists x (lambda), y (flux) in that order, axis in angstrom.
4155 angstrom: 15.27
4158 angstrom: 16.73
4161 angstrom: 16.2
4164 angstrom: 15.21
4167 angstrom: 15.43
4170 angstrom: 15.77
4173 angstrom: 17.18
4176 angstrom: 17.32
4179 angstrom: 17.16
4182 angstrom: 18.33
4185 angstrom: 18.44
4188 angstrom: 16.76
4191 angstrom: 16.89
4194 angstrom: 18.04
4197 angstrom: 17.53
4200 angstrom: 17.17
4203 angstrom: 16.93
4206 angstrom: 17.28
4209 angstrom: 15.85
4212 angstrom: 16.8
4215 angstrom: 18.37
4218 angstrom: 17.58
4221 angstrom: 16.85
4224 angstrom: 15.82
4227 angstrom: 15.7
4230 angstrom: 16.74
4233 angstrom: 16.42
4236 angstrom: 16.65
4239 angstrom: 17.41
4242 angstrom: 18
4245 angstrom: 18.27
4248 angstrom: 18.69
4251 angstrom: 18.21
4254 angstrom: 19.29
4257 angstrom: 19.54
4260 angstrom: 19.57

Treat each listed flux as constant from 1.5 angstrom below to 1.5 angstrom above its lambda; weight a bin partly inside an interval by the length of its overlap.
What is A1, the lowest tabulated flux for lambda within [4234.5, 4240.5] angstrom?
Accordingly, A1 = 16.65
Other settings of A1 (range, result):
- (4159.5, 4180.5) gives 15.21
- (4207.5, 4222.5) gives 15.85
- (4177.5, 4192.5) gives 16.76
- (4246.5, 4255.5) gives 18.21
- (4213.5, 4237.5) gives 15.7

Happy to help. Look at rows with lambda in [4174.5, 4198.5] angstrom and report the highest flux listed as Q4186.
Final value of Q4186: 18.44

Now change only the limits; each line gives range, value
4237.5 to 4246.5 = 18.27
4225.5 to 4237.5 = 16.74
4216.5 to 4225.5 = 17.58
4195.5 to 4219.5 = 18.37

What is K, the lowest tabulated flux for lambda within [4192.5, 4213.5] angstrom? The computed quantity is 15.85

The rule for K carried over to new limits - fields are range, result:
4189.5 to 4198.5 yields 16.89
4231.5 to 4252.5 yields 16.42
